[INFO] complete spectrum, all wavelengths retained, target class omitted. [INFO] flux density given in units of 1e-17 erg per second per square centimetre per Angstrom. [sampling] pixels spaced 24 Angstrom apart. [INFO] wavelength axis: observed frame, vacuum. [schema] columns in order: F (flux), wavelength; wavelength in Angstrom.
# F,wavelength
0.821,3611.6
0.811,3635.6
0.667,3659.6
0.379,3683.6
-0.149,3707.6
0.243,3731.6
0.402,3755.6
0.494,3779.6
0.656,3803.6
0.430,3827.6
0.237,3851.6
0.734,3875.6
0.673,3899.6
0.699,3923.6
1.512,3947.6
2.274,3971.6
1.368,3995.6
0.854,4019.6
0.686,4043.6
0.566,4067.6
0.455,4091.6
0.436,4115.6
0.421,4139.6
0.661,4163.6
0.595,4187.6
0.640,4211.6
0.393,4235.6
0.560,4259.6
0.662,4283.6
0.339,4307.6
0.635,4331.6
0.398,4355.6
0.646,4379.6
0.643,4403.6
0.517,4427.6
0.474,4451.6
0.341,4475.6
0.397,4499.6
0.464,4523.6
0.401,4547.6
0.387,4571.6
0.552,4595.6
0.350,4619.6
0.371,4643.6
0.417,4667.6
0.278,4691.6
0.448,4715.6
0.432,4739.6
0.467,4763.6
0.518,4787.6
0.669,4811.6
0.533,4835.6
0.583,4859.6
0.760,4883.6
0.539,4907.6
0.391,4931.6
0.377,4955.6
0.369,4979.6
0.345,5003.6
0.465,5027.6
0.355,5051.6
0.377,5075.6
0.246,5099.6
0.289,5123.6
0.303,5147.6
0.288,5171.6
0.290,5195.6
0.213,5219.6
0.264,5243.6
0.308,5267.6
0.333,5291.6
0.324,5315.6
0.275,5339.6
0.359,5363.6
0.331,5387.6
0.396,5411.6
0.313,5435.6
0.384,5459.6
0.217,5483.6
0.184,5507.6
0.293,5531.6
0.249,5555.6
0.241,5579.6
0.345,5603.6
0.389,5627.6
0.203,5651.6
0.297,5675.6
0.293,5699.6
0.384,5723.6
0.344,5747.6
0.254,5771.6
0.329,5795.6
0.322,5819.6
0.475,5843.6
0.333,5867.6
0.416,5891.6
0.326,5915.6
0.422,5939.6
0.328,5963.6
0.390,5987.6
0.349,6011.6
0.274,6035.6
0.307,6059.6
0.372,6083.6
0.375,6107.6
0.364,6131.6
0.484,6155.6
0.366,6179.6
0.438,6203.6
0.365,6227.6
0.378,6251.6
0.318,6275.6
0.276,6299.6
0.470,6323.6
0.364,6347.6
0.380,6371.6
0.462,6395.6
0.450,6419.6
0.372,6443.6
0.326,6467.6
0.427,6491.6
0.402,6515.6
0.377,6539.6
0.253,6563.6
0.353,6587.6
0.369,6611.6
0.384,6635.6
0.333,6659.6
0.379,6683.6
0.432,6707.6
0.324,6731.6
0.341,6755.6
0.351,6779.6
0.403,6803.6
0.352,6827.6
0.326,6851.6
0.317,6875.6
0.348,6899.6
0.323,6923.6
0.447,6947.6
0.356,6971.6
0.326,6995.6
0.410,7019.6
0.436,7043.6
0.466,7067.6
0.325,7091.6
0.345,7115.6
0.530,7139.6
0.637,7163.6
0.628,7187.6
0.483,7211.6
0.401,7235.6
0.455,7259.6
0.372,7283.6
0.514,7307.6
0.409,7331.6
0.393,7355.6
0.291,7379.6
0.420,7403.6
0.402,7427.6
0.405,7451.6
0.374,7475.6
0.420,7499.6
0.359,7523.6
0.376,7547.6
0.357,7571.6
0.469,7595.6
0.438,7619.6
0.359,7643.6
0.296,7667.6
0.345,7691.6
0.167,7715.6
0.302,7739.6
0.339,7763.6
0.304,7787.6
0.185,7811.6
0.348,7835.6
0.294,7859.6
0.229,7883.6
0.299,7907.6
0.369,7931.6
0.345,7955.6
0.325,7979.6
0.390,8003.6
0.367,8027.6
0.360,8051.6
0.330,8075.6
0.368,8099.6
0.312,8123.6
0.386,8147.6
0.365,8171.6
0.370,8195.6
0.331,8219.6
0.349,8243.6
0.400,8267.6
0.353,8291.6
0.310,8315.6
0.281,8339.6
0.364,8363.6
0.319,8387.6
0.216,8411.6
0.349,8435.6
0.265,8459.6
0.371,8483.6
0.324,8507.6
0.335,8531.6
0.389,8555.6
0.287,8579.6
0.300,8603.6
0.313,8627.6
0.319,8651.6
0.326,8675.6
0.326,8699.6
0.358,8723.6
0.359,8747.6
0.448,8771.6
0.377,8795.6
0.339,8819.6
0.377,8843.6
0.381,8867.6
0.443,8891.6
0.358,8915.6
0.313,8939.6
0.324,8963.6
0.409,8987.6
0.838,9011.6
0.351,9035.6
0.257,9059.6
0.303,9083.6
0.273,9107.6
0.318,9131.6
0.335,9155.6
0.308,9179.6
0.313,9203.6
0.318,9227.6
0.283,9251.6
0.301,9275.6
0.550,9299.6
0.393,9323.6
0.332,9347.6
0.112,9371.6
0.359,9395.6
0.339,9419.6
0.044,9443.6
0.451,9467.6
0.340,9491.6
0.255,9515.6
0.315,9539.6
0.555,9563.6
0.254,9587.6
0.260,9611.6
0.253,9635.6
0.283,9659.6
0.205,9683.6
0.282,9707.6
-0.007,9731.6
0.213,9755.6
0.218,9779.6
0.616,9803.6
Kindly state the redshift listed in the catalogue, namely 1.565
